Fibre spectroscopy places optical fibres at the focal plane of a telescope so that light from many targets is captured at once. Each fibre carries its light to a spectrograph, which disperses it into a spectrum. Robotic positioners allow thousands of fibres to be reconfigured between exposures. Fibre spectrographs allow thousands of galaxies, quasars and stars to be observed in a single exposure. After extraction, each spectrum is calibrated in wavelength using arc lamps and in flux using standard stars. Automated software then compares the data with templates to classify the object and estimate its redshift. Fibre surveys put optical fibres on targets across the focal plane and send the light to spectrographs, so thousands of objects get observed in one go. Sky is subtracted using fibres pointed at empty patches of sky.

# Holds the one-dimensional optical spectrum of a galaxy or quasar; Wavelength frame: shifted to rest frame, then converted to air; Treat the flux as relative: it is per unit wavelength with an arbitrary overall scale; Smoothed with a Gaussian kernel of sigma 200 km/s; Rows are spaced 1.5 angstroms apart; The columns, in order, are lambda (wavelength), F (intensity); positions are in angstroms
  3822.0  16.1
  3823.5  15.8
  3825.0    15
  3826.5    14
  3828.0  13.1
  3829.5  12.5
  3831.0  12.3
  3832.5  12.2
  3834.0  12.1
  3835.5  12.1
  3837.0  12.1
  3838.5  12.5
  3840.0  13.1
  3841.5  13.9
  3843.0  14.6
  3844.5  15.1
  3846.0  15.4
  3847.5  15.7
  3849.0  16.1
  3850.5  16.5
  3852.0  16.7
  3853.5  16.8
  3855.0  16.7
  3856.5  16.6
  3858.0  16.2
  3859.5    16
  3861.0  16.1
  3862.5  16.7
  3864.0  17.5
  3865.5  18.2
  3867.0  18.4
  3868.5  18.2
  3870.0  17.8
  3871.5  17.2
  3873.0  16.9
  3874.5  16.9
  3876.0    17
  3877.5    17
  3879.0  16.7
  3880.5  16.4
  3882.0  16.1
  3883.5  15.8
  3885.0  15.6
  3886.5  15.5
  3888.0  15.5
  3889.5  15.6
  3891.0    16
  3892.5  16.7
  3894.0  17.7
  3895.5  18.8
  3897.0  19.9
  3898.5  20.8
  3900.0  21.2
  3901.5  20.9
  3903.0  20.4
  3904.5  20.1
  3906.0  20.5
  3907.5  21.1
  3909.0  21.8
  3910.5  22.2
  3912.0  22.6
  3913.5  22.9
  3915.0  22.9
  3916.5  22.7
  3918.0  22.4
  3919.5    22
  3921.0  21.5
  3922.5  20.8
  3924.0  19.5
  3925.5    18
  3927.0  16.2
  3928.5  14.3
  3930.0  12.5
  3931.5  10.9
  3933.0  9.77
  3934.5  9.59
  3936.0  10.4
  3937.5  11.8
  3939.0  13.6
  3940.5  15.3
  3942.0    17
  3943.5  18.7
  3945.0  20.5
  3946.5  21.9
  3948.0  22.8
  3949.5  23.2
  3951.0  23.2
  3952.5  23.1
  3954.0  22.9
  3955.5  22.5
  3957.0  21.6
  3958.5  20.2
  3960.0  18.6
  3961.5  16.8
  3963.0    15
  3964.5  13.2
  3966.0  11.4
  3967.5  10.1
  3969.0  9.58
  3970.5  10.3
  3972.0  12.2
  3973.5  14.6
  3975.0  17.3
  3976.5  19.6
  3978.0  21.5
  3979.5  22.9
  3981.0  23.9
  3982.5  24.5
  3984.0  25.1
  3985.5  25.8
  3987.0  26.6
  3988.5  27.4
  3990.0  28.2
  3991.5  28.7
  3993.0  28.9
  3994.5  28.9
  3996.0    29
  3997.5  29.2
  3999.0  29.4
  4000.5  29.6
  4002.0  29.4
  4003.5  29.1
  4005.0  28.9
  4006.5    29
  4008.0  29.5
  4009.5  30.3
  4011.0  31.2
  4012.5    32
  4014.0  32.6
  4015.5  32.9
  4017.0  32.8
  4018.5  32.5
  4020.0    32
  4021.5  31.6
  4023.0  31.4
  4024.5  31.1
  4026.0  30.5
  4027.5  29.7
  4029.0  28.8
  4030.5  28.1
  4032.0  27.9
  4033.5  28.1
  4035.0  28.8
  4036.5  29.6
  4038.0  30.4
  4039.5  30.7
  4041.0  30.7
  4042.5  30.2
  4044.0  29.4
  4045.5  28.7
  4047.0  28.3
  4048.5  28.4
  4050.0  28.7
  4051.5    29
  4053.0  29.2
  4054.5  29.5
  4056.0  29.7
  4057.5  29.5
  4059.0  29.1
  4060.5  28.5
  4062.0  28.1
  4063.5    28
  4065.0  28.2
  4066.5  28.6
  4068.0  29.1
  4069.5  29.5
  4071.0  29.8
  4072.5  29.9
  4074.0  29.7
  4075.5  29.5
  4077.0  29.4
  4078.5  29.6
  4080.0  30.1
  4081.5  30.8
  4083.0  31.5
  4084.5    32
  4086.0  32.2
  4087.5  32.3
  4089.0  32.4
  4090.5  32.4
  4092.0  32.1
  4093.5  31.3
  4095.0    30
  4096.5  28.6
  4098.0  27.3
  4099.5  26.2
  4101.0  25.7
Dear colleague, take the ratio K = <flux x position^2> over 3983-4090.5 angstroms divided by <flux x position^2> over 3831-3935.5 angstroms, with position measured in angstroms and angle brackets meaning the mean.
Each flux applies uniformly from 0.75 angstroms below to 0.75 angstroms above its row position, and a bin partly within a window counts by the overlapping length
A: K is 1.87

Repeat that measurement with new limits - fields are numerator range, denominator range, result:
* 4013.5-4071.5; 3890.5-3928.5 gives 1.57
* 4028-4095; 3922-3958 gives 1.80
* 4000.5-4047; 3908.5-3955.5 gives 1.70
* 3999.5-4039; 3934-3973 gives 1.87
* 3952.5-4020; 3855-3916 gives 1.39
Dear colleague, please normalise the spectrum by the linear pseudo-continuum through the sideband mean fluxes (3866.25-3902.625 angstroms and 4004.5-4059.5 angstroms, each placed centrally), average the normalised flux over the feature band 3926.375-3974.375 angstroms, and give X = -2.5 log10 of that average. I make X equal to 0.39 mag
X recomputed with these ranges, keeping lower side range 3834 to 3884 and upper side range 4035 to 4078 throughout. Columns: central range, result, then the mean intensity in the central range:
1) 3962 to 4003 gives 0.12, 21.9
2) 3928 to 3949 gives 0.38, 15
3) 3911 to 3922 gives -0.13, 22.4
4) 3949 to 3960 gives 0.01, 22.1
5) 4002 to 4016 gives -0.17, 30.5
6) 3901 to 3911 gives -0.10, 21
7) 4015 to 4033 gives -0.14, 30.7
